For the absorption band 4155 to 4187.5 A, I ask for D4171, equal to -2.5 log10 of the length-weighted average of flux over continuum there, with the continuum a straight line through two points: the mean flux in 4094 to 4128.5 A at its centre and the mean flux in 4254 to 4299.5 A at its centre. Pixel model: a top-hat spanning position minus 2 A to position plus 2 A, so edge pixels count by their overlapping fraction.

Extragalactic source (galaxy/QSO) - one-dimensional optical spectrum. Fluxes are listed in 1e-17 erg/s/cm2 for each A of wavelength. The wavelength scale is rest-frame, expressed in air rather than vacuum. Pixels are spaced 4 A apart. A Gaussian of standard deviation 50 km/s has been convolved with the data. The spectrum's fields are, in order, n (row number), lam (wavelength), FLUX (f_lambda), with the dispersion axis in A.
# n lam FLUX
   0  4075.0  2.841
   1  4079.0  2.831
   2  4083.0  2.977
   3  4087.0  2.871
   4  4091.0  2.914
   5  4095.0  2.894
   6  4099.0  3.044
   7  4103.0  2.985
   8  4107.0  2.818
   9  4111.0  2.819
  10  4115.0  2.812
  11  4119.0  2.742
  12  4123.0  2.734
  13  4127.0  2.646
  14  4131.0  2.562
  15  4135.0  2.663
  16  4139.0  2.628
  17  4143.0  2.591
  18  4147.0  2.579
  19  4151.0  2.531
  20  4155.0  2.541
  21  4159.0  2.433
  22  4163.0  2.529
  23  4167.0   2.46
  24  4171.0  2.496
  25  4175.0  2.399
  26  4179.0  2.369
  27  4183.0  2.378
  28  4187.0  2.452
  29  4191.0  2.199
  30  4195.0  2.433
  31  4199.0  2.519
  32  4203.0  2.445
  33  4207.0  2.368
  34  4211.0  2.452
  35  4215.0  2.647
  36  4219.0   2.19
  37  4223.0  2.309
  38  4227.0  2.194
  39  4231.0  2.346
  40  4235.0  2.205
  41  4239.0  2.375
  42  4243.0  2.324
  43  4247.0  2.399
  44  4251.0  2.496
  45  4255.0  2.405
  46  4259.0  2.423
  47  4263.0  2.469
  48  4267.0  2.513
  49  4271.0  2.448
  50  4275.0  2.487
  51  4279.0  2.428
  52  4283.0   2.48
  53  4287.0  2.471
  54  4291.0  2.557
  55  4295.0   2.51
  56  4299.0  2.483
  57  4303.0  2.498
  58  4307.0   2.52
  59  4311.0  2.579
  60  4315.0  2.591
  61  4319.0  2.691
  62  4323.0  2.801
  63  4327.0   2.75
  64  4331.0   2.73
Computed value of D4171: 0.11 mag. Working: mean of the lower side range 2.83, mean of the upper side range 2.47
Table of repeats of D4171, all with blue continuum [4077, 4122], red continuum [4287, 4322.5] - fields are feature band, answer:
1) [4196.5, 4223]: 0.119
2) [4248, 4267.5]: 0.076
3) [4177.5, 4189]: 0.147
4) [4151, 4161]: 0.122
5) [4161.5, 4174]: 0.119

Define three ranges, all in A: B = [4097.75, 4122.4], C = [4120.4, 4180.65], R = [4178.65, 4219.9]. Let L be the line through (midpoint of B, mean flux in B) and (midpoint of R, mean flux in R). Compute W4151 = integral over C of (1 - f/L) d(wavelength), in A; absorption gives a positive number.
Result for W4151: 2.5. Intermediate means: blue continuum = 2.86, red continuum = 2.41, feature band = 2.55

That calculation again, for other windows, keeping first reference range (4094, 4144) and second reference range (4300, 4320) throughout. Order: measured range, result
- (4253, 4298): 2.2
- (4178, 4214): 3.7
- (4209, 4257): 5.2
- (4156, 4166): 0.9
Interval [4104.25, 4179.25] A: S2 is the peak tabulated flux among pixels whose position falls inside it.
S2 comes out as 2.819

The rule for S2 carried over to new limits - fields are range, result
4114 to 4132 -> 2.812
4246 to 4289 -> 2.513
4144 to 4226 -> 2.647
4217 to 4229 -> 2.309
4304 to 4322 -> 2.691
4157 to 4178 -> 2.529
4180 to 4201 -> 2.519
